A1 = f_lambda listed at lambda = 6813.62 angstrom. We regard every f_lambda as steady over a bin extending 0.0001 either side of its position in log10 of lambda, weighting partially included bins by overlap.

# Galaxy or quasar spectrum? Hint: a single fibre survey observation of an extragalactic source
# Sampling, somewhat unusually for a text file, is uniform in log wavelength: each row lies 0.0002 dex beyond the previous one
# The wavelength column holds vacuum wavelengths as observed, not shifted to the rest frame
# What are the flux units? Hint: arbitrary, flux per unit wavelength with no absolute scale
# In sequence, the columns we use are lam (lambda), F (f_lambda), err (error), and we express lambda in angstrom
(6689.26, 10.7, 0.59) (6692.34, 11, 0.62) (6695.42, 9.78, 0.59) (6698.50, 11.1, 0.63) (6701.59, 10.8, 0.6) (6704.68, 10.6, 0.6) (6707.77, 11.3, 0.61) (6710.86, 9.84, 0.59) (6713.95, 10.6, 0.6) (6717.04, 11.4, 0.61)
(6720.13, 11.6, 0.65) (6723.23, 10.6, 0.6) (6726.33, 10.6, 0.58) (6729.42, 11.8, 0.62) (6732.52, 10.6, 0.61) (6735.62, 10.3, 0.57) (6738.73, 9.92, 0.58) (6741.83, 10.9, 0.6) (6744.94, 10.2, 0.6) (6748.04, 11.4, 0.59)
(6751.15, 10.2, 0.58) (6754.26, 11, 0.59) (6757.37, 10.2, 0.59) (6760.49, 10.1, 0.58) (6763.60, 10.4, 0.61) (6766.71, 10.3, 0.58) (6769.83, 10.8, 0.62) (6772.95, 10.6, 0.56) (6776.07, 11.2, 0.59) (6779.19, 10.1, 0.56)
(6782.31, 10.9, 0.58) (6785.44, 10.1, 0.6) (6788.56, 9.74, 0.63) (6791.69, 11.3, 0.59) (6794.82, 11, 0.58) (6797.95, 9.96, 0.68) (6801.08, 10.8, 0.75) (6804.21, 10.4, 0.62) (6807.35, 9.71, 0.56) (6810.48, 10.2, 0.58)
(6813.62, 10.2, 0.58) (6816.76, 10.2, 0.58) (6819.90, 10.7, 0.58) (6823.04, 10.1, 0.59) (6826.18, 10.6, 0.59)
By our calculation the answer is 10.2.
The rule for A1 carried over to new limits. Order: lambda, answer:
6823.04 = 10.1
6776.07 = 11.2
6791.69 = 11.3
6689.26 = 10.7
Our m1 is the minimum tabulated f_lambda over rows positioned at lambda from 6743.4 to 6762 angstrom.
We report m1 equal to 10.1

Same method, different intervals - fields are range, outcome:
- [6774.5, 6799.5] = 9.74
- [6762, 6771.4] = 10.3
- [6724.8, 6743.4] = 9.92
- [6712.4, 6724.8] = 10.6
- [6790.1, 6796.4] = 11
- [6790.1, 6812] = 9.71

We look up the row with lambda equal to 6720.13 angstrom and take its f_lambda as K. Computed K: 11.6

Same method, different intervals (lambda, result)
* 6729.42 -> 11.8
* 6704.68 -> 10.6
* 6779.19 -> 10.1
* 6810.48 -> 10.2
